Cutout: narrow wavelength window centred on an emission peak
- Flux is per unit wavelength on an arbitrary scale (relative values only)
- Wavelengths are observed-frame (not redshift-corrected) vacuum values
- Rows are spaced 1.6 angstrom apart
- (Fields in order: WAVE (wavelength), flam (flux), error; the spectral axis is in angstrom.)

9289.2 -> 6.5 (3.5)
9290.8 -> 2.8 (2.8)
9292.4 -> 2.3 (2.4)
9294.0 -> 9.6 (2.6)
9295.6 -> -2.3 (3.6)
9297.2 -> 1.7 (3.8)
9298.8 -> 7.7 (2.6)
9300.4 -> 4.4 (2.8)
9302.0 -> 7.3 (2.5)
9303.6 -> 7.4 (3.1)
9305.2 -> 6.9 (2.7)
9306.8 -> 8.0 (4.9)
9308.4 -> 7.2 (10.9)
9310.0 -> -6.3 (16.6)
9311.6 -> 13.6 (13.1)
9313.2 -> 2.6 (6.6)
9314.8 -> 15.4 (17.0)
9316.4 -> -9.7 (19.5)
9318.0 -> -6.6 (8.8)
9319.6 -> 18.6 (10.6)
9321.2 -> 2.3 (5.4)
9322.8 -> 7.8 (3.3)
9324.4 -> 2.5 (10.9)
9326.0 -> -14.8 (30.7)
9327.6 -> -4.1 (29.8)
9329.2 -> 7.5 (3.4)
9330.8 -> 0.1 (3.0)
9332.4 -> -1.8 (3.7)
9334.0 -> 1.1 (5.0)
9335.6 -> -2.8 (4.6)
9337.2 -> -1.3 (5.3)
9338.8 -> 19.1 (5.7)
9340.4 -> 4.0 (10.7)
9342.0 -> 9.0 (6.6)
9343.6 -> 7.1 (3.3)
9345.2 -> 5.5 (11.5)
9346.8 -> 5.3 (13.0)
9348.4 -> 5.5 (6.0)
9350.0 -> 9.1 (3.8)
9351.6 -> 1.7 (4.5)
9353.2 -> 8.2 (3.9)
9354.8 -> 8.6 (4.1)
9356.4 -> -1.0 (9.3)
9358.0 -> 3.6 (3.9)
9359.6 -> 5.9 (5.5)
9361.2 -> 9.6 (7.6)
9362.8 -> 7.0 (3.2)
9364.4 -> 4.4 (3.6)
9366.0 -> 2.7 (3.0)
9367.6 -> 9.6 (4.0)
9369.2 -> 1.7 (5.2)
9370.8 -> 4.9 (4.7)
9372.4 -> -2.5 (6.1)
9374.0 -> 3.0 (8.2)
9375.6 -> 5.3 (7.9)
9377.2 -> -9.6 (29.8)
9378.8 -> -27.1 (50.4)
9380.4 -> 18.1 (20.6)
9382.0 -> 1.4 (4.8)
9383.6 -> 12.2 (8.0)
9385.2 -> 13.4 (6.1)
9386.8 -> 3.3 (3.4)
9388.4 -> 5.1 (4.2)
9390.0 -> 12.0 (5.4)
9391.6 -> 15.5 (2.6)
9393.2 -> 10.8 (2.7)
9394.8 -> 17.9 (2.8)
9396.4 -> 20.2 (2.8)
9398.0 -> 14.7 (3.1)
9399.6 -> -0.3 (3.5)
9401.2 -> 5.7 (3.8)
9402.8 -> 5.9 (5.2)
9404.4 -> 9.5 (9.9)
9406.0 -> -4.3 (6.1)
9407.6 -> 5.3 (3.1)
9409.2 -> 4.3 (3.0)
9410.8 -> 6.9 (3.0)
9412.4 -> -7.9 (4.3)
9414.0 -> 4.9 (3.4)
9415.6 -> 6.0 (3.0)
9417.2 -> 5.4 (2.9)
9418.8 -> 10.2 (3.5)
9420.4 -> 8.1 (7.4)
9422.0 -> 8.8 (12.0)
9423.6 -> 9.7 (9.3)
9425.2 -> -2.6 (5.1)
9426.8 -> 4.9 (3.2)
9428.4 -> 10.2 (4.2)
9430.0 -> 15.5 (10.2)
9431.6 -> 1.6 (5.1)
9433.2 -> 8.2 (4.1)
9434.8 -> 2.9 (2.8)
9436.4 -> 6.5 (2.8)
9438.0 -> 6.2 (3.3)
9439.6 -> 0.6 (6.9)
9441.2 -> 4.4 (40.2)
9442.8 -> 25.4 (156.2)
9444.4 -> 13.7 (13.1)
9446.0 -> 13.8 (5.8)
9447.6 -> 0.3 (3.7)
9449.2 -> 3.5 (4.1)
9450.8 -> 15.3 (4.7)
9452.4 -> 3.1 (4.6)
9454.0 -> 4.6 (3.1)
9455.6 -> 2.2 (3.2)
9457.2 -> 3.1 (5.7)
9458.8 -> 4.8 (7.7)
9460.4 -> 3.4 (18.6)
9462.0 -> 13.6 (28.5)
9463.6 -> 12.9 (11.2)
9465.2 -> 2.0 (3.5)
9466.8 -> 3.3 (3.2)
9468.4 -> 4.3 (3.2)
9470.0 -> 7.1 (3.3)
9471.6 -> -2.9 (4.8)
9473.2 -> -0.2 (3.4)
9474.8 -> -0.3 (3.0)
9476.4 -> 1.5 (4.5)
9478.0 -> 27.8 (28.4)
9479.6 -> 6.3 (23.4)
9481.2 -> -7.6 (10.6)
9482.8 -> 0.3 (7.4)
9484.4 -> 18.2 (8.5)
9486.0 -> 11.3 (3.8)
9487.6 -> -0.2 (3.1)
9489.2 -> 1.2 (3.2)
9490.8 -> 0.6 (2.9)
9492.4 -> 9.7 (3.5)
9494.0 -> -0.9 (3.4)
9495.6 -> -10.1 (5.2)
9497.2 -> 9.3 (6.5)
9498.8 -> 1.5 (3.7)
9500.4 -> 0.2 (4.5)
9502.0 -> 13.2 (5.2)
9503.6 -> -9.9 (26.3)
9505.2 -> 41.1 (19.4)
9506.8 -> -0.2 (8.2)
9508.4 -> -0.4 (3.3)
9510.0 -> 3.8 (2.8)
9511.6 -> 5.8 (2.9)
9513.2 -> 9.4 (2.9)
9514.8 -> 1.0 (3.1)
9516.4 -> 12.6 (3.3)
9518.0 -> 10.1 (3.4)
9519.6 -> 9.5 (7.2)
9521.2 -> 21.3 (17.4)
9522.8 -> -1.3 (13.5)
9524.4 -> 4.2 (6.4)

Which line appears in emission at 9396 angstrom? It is [O III]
